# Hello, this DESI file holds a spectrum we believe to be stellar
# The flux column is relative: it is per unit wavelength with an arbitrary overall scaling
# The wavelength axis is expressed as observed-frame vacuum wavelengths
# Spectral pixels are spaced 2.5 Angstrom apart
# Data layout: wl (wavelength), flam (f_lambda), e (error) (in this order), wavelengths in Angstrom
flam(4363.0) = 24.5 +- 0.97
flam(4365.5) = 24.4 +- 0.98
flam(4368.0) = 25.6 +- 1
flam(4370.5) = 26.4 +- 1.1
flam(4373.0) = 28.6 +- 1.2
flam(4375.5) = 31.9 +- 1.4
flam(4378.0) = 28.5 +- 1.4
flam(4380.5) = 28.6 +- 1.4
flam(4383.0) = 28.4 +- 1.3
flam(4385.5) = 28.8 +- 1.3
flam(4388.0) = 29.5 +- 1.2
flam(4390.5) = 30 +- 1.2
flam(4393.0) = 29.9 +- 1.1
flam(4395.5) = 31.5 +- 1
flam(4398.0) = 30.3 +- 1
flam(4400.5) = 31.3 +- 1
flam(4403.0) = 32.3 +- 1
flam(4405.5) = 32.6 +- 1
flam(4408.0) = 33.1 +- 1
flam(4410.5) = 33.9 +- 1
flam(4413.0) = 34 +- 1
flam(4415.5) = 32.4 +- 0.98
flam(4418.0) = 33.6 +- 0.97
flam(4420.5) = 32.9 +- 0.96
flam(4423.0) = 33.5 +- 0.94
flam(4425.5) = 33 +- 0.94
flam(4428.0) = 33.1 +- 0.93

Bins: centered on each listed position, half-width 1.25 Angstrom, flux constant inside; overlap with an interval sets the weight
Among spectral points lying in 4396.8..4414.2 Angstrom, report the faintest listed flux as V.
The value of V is 30.3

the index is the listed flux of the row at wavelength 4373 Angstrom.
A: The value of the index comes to 28.6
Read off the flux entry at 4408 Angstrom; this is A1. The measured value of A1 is 33.1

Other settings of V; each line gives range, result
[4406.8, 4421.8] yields 32.4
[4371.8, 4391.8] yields 28.4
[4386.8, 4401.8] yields 29.5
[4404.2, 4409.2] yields 32.6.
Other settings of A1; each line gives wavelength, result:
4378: 28.5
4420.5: 32.9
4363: 24.5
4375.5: 31.9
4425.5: 33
